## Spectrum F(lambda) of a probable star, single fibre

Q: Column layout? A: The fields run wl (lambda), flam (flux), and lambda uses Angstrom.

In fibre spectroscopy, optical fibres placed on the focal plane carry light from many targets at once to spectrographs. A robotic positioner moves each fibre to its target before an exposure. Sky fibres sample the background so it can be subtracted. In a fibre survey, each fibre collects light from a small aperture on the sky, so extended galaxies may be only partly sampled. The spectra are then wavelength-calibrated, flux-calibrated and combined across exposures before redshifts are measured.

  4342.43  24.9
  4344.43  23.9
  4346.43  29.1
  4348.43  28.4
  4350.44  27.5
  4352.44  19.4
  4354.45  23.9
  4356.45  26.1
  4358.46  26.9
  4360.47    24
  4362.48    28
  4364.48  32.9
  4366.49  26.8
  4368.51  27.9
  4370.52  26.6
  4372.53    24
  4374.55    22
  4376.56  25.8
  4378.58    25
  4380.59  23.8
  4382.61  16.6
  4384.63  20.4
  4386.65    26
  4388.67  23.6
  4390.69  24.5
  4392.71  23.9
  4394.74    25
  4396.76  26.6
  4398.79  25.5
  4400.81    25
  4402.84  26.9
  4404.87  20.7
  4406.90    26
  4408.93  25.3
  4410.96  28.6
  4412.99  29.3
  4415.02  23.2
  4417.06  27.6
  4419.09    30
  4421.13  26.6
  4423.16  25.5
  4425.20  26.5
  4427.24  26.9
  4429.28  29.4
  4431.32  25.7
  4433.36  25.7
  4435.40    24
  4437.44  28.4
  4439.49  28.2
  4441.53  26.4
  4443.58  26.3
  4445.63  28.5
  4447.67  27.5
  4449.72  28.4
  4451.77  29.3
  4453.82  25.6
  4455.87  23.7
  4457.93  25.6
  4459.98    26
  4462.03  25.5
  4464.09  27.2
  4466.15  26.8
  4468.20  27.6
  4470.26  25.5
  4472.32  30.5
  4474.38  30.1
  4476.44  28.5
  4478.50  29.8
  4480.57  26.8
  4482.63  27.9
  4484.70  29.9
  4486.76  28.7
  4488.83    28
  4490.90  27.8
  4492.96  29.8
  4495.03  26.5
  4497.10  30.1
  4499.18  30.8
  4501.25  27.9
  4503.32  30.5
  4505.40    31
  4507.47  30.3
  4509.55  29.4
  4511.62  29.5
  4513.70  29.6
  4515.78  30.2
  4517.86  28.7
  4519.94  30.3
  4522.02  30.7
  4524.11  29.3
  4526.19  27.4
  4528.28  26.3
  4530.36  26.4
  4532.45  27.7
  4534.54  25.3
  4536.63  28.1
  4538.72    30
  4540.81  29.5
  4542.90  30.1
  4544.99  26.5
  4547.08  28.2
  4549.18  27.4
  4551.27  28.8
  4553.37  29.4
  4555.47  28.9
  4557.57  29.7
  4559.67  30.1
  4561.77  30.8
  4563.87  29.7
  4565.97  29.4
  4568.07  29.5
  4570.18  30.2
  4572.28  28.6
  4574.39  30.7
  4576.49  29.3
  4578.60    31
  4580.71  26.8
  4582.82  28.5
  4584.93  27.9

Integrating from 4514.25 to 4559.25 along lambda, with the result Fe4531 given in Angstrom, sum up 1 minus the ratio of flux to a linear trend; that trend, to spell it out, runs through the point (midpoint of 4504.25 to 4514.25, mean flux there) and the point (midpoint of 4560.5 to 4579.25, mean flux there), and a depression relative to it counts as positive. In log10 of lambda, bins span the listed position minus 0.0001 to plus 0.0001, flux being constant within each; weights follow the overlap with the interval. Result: 2.10 Angstrom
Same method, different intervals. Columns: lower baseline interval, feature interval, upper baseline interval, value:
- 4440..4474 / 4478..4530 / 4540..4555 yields -2.3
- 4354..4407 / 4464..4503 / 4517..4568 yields -1.6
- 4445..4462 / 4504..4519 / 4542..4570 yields -0.9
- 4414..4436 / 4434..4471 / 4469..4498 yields 1.0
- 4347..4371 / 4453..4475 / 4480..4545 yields 1.1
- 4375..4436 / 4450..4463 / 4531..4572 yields 0.2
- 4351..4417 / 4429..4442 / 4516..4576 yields -0.2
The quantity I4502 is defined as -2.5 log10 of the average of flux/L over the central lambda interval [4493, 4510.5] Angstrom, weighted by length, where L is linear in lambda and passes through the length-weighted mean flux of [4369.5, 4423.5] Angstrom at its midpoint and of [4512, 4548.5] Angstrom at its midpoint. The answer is -0.07 mag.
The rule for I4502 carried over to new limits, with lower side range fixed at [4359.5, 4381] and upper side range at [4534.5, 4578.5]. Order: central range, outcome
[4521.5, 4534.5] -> 0.04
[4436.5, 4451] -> -0.01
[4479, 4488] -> -0.01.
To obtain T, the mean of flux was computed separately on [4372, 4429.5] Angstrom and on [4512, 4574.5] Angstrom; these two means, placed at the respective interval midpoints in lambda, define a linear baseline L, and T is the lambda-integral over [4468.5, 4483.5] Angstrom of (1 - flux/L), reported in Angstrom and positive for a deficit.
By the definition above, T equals -0.7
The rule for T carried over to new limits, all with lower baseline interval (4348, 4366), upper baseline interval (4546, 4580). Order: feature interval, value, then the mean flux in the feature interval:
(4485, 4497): -0.03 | 28.4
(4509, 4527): -0.45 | 29.5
